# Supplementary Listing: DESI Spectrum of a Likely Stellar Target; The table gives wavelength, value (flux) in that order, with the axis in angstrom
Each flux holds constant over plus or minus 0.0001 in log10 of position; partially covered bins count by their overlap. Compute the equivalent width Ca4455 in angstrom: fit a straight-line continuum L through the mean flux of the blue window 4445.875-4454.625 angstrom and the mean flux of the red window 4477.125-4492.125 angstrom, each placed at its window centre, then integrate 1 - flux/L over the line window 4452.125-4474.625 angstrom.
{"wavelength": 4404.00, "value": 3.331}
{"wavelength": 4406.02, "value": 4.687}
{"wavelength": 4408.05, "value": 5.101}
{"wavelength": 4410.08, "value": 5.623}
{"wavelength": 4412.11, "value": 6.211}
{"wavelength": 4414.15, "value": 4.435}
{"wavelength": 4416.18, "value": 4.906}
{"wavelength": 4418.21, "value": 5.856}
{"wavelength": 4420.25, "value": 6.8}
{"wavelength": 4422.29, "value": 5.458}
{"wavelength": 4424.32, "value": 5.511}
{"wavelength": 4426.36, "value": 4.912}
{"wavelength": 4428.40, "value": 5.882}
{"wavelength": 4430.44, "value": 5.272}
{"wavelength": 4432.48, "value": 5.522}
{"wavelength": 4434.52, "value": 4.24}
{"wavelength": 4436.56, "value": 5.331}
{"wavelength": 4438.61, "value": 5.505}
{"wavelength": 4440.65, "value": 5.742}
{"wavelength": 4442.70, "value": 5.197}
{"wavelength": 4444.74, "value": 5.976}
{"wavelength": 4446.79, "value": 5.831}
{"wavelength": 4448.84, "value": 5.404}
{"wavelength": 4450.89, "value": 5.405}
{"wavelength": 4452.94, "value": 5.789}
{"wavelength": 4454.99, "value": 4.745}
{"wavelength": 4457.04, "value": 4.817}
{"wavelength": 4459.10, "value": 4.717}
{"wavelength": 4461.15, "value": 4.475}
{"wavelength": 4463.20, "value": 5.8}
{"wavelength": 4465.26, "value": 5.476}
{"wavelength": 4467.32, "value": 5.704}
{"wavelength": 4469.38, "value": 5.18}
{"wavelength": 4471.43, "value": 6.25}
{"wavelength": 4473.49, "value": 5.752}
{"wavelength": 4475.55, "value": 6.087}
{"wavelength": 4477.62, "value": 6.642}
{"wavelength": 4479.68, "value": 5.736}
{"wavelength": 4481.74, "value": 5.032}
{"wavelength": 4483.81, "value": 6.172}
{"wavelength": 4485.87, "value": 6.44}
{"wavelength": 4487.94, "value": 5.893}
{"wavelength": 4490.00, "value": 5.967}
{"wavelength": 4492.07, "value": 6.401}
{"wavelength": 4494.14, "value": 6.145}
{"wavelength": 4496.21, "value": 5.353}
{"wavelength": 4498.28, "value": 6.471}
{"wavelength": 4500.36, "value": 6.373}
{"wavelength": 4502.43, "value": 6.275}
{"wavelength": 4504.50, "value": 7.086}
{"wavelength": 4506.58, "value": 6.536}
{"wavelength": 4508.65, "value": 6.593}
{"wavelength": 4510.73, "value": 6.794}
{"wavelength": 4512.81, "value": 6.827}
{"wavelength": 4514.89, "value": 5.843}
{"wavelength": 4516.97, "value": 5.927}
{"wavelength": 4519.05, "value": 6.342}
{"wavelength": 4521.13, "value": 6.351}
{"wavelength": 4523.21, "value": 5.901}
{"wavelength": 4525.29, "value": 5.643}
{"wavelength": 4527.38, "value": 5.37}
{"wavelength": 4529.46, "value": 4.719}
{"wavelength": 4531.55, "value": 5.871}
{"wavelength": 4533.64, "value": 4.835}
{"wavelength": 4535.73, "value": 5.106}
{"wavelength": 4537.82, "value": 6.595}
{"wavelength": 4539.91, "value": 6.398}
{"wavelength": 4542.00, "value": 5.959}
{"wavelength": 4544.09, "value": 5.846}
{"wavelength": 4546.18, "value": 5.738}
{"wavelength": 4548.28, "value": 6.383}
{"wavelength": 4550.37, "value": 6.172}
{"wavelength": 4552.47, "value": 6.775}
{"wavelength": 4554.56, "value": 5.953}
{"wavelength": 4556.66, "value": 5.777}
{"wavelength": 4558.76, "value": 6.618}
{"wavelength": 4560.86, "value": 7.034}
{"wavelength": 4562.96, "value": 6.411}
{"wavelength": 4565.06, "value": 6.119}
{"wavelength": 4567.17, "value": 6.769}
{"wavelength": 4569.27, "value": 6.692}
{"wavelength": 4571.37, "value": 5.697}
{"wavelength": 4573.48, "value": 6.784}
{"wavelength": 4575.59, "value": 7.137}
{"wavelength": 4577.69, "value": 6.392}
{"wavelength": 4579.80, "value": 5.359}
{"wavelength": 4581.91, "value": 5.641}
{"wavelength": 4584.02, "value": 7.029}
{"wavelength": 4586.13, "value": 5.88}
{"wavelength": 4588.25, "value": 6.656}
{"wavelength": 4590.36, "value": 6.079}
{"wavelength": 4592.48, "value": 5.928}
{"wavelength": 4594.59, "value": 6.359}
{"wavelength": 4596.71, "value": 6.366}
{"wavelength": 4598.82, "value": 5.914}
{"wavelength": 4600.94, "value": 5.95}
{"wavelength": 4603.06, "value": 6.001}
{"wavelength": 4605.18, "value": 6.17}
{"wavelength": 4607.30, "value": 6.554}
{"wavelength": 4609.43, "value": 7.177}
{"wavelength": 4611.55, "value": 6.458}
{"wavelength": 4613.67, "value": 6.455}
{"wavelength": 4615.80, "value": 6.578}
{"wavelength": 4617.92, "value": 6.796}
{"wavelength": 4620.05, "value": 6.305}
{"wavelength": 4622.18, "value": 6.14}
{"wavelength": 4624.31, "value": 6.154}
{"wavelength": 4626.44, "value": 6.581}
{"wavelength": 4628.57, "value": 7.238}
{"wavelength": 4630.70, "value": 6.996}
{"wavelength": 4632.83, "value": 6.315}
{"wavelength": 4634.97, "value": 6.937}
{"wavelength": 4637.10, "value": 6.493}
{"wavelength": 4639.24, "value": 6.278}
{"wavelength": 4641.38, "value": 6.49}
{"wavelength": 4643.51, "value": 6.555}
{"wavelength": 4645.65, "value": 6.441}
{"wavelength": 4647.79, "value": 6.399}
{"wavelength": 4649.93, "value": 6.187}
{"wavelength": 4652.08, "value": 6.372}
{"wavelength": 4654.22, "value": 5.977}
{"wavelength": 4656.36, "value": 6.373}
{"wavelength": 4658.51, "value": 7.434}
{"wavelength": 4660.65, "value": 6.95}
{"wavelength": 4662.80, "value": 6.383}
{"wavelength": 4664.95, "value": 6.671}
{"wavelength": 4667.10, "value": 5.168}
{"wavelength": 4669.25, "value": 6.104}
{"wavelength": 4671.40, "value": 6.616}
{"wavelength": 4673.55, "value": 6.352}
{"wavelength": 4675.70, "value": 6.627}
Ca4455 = 1.49 angstrom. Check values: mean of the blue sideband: 5.54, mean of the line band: 5.34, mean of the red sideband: 5.99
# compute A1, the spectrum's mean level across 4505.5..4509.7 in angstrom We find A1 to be 6.57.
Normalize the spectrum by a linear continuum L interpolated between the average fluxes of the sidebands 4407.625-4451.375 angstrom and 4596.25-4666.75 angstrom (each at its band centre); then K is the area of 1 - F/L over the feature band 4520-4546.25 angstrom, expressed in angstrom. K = 1.2 angstrom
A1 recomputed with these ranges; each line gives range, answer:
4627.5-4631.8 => 7.12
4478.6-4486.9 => 5.85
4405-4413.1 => 5.41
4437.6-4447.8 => 5.65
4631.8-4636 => 6.62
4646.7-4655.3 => 6.23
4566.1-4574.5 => 6.48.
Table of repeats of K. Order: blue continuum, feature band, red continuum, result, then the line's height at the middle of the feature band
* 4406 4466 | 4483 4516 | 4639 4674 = -3.8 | 5.66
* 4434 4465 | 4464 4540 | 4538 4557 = -3.4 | 5.75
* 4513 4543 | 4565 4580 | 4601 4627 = -0.8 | 6.13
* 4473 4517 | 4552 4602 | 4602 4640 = 1.0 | 6.42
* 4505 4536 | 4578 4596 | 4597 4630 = 0.5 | 6.3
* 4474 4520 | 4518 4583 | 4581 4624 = 2.0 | 6.27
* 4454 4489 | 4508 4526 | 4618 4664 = -1.3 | 5.84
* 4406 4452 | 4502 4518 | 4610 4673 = -1.8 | 5.84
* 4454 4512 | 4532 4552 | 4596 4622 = 0.7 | 6.13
